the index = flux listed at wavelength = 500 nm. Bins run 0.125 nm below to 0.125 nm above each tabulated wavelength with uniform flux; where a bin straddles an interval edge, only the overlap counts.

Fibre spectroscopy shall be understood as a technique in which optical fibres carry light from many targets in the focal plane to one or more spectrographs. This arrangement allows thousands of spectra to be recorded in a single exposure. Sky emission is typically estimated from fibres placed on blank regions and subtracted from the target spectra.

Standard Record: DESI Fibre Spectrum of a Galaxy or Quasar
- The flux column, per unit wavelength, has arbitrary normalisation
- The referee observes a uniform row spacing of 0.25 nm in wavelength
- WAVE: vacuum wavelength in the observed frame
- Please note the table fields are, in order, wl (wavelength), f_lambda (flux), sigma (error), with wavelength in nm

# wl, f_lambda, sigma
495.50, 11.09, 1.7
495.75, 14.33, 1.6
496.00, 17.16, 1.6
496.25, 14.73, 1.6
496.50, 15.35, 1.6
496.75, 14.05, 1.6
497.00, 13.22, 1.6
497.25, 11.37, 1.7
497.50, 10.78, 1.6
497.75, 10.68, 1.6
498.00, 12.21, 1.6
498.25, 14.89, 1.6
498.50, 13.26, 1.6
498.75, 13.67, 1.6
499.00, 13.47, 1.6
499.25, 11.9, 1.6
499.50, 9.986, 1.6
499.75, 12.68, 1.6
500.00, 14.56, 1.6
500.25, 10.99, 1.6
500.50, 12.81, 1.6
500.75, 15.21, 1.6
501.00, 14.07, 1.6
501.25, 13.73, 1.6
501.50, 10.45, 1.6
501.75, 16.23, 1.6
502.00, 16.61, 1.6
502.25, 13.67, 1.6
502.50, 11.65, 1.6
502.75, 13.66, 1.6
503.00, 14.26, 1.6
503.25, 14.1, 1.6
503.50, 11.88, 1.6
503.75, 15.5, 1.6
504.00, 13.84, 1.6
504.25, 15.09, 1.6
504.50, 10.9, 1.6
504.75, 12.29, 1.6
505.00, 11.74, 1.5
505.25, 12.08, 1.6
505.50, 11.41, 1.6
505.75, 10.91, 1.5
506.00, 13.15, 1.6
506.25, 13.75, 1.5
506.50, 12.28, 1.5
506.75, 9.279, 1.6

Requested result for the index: 14.56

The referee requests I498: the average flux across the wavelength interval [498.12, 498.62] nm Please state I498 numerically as 14.1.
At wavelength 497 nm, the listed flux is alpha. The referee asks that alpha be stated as 13.22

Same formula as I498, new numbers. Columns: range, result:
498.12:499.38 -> 13.4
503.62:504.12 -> 14.7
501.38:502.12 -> 14.4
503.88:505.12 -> 12.8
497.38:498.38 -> 12.2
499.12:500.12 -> 12.3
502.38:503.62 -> 13.1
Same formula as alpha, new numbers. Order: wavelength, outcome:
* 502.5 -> 11.65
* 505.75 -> 10.91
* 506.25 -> 13.75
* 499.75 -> 12.68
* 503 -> 14.26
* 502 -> 16.61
